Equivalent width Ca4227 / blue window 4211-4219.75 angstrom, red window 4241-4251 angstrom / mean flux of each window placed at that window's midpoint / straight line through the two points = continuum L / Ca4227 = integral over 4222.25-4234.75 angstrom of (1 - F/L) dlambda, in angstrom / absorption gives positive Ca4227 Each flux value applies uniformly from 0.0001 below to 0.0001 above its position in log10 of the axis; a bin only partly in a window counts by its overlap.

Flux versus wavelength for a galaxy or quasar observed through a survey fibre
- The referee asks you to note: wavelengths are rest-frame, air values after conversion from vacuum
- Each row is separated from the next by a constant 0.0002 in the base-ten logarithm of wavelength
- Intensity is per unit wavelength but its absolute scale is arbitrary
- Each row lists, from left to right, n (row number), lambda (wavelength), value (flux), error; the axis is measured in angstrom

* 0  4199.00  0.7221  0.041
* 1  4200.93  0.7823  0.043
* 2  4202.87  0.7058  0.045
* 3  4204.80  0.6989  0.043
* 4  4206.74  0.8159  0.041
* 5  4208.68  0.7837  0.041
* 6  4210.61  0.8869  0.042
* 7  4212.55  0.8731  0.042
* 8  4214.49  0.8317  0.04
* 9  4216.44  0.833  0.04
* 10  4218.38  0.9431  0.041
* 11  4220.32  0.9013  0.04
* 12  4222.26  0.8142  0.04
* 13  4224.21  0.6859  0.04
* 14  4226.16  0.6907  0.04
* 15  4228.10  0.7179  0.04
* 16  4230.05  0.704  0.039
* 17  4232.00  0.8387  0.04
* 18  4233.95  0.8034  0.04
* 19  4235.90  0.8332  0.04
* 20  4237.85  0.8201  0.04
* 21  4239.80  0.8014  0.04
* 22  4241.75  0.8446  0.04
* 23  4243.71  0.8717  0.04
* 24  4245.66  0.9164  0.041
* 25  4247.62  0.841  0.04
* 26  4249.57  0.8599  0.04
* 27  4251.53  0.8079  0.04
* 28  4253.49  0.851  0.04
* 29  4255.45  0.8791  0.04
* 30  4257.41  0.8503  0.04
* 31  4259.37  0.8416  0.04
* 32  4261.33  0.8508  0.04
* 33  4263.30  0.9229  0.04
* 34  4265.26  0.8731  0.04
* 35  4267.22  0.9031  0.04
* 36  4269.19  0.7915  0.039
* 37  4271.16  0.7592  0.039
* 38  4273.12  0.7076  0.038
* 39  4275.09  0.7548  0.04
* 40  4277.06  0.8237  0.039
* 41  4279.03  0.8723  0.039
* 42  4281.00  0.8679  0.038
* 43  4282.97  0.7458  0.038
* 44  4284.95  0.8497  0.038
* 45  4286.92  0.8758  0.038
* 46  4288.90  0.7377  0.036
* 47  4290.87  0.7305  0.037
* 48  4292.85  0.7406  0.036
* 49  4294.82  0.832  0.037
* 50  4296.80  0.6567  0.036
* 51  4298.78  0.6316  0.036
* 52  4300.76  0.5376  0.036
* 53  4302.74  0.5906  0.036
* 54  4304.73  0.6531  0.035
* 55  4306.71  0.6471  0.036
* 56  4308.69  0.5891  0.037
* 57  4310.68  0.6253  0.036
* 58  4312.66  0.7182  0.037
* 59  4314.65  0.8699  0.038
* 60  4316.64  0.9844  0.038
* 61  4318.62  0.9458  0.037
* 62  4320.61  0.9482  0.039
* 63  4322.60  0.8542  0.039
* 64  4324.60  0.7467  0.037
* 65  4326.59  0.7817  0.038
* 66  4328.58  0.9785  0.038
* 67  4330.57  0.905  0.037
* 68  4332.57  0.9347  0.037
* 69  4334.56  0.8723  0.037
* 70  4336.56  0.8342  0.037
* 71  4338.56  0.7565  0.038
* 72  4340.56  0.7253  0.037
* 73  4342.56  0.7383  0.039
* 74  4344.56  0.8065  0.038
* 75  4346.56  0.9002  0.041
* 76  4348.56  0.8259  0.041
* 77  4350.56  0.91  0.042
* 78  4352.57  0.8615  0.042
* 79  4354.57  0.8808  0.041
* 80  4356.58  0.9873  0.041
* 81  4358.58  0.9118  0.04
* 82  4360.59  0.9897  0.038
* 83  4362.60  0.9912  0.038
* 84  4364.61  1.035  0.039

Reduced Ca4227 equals 1.8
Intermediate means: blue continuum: 0.872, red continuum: 0.864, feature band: 0.745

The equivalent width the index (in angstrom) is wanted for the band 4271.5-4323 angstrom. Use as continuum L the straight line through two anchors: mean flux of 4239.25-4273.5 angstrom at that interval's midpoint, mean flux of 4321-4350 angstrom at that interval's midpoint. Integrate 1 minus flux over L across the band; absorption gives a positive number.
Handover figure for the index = 5.0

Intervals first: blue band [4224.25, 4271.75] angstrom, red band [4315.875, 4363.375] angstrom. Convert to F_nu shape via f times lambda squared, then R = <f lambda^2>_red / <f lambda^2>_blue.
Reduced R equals 1.11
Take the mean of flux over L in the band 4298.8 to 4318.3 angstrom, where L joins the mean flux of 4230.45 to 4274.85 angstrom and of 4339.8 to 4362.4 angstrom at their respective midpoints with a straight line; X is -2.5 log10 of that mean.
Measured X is 0.23 mag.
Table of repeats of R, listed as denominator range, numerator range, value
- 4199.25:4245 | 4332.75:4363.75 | 1.15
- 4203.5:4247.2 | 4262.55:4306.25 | 0.96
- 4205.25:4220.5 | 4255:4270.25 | 1.04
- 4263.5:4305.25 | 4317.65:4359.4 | 1.16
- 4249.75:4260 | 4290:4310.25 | 0.79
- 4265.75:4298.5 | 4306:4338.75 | 1.07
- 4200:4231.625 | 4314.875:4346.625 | 1.14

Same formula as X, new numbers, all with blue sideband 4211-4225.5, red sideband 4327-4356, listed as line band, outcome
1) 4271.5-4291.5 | 0.06 mag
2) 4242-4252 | -0.02 mag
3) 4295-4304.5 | 0.33 mag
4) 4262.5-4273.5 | 0.02 mag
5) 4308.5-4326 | 0.04 mag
